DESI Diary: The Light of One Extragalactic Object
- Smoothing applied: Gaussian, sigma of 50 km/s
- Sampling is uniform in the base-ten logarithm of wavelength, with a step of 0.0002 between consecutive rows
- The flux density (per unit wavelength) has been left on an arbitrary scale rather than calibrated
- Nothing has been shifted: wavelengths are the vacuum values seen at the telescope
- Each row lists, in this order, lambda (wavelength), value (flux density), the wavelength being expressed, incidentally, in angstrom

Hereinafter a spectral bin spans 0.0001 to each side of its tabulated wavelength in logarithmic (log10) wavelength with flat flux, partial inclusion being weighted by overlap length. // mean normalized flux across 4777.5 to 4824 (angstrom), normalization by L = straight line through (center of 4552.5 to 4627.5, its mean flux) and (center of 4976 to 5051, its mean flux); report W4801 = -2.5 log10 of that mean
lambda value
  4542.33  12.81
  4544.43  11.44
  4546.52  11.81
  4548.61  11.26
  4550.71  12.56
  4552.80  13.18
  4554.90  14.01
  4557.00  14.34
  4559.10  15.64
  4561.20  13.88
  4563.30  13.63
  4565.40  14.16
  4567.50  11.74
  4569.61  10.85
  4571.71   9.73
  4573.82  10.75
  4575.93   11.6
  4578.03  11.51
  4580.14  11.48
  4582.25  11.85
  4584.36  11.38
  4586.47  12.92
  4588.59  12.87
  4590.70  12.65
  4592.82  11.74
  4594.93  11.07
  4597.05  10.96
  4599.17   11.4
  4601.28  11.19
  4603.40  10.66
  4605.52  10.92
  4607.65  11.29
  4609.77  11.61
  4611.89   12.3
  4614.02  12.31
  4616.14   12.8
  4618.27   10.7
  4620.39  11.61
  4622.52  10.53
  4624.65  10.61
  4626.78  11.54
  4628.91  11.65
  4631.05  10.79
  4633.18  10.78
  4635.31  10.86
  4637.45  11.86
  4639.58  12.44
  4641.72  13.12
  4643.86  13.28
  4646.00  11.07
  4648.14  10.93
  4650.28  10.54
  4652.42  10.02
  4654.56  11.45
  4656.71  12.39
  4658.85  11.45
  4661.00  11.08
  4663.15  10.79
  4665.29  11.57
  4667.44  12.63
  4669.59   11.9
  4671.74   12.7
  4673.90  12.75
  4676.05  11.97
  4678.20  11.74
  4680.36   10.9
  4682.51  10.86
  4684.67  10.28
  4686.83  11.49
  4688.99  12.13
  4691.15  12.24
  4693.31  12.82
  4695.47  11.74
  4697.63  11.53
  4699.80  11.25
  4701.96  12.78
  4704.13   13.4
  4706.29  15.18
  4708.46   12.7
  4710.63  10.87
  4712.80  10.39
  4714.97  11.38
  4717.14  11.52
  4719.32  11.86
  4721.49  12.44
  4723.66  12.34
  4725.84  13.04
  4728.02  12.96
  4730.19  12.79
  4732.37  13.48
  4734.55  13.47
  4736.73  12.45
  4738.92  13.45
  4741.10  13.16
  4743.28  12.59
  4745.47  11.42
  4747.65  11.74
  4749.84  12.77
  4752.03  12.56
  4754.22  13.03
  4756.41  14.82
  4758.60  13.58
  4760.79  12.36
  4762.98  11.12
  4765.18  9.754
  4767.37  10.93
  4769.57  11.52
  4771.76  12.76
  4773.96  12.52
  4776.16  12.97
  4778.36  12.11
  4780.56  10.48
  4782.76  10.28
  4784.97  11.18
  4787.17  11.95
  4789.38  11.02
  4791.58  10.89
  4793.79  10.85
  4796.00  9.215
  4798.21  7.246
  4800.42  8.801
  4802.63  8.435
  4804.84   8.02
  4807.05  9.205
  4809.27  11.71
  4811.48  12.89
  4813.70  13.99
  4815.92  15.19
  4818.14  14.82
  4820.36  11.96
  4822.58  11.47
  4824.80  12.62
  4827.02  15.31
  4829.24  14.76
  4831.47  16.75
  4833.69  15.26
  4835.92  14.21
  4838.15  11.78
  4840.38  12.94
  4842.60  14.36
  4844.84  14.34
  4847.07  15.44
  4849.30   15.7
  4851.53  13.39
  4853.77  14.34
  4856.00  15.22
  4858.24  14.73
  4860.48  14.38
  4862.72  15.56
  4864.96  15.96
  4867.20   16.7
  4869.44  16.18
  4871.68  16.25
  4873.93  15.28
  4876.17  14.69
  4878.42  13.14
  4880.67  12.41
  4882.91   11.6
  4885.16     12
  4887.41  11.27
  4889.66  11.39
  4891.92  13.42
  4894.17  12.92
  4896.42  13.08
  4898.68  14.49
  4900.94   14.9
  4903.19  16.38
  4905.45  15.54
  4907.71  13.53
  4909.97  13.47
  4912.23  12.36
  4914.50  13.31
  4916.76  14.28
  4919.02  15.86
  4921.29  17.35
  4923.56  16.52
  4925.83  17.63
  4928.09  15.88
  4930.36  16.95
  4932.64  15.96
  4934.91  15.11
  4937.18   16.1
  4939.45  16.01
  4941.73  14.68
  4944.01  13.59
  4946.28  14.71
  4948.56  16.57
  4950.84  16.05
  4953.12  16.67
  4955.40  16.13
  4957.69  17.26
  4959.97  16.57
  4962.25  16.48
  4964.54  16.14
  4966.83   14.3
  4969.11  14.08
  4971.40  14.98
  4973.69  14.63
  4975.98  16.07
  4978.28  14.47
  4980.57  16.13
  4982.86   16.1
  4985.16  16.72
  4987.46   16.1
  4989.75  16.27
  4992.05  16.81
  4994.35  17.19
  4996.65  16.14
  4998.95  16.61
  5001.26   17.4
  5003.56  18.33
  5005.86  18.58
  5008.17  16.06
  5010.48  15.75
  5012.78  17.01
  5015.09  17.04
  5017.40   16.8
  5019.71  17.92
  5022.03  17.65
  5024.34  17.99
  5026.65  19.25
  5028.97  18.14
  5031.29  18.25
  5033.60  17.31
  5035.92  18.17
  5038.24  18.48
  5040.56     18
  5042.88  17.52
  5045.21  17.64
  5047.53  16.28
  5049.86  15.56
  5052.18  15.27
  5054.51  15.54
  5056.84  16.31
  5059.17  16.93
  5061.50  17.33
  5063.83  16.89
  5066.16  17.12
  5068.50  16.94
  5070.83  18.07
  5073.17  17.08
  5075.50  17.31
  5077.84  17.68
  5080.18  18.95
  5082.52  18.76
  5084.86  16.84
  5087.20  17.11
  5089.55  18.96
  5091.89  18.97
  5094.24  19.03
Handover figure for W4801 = 0.30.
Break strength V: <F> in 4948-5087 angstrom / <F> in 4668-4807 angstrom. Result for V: 1.4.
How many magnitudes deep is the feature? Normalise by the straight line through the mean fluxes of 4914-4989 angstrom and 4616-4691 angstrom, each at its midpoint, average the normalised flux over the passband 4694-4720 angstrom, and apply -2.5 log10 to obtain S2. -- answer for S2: 0.02 mag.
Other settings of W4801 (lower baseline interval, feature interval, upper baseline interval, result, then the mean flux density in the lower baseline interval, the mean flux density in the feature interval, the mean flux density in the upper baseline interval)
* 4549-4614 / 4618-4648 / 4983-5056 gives 0.11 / 12.1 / 11.5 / 17.1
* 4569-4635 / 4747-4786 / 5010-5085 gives 0.13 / 11.4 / 12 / 17.3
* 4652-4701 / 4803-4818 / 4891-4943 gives 0.15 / 11.7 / 11.9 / 15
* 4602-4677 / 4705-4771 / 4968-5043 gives 0.05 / 11.6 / 12.4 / 16.9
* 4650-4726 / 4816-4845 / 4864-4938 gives -0.02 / 11.8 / 13.9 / 14.6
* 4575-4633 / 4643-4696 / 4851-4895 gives 0.05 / 11.5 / 11.6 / 14.1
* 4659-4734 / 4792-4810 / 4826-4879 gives 0.45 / 12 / 9.19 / 14.9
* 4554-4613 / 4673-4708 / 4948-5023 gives 0.10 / 12.1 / 12.1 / 16.4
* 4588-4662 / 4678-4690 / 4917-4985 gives 0.10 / 11.5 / 11.2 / 15.8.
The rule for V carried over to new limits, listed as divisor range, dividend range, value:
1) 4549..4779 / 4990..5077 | 1.43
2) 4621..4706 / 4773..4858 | 1.07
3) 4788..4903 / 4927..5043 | 1.25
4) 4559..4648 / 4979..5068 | 1.45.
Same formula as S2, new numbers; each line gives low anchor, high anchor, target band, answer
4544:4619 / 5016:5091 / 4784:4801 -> 0.38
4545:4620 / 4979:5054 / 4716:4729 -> 0.11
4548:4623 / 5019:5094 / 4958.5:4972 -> 0.07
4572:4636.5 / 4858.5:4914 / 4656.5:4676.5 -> 0.01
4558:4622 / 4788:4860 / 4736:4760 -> -0.03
